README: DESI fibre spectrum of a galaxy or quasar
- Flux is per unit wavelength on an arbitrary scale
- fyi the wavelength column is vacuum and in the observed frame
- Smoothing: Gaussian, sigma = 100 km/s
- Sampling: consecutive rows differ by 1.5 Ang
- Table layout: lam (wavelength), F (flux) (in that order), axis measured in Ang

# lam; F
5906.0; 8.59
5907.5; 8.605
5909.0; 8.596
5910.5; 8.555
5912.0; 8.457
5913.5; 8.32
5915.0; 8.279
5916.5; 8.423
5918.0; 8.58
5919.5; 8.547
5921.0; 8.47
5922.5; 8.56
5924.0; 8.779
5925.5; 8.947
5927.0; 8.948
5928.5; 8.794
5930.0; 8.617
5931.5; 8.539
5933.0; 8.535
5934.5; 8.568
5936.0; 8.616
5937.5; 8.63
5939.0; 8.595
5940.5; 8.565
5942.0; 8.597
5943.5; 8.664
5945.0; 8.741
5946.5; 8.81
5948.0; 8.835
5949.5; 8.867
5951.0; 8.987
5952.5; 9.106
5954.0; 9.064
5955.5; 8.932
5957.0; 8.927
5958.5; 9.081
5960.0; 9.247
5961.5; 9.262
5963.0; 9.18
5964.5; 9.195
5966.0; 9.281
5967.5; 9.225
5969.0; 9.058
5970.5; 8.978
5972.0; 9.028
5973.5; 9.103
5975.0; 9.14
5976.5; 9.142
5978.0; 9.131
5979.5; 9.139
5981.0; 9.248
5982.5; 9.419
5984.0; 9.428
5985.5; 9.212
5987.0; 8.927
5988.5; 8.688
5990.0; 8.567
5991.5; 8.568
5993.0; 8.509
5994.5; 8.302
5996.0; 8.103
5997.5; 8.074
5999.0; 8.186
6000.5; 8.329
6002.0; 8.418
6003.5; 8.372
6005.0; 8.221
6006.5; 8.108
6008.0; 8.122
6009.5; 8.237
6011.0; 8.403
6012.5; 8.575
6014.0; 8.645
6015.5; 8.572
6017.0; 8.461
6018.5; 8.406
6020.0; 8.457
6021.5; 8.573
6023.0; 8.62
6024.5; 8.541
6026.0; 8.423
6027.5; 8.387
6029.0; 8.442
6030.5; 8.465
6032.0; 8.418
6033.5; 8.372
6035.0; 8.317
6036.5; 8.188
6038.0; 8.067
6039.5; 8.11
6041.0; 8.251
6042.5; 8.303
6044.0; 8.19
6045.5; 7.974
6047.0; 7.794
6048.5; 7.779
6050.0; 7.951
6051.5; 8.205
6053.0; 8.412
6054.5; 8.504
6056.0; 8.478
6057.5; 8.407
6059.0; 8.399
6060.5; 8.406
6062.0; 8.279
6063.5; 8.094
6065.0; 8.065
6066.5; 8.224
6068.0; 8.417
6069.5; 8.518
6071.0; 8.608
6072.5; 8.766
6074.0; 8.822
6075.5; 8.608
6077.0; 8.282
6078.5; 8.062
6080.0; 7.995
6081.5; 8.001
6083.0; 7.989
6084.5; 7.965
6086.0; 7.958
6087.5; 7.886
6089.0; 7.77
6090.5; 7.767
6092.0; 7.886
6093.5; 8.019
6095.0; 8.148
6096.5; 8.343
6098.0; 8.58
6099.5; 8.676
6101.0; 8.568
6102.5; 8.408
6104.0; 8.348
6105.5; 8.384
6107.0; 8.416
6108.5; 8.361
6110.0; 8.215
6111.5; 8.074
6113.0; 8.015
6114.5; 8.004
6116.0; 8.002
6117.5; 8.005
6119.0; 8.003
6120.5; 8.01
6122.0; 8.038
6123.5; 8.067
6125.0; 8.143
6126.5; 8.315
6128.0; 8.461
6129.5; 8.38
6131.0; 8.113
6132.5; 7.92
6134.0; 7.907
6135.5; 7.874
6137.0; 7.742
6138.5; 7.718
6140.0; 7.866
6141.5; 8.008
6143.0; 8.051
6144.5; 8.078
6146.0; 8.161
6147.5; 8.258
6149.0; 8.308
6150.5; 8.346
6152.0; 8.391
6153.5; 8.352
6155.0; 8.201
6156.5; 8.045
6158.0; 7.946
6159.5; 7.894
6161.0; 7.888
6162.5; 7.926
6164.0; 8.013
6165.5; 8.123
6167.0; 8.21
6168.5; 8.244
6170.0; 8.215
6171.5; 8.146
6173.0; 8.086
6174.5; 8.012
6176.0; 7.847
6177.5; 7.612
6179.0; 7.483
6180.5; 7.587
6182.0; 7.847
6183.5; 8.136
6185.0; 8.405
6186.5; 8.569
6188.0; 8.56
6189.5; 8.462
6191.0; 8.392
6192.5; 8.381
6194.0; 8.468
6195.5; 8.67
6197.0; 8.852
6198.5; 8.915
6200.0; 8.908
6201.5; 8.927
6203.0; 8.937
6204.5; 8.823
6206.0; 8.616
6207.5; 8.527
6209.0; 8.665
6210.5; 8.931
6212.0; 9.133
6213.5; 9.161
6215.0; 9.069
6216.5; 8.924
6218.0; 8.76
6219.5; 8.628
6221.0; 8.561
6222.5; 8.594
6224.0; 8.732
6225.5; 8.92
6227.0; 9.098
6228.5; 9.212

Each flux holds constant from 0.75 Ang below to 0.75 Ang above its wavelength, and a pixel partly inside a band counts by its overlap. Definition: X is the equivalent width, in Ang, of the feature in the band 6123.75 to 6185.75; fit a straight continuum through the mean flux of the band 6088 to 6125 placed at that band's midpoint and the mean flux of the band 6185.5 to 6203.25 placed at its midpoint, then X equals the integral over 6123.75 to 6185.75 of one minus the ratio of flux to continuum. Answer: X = 2.80 Ang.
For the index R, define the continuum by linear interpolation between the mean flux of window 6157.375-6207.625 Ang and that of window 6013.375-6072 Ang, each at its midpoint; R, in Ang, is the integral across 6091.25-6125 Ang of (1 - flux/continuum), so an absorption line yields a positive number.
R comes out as 0.4 Ang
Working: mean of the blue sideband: 8.33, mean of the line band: 8.21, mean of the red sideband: 8.28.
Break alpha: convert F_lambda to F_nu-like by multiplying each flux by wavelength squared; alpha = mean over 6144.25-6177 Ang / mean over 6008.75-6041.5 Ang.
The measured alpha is 1.01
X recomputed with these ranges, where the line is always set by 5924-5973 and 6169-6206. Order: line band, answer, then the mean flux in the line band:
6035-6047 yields 0.7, 8.14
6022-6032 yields 0.3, 8.48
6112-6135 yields 1.1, 8.09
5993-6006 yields 0.8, 8.26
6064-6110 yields 1.7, 8.26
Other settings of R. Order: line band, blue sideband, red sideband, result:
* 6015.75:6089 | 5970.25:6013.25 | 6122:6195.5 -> 1.61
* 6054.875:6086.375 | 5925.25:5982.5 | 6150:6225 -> 1.31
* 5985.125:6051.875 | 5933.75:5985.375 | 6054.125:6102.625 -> 2.22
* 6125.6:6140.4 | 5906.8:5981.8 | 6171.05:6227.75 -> 1.00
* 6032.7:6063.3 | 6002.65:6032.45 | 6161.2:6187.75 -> 0.47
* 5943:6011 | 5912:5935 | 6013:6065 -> -2.87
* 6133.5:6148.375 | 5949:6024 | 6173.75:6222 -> 1.08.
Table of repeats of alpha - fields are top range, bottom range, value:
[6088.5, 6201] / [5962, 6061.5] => 1.00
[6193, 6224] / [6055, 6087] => 1.11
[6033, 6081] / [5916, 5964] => 0.98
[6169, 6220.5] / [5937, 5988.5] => 1.02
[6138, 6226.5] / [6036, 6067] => 1.07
